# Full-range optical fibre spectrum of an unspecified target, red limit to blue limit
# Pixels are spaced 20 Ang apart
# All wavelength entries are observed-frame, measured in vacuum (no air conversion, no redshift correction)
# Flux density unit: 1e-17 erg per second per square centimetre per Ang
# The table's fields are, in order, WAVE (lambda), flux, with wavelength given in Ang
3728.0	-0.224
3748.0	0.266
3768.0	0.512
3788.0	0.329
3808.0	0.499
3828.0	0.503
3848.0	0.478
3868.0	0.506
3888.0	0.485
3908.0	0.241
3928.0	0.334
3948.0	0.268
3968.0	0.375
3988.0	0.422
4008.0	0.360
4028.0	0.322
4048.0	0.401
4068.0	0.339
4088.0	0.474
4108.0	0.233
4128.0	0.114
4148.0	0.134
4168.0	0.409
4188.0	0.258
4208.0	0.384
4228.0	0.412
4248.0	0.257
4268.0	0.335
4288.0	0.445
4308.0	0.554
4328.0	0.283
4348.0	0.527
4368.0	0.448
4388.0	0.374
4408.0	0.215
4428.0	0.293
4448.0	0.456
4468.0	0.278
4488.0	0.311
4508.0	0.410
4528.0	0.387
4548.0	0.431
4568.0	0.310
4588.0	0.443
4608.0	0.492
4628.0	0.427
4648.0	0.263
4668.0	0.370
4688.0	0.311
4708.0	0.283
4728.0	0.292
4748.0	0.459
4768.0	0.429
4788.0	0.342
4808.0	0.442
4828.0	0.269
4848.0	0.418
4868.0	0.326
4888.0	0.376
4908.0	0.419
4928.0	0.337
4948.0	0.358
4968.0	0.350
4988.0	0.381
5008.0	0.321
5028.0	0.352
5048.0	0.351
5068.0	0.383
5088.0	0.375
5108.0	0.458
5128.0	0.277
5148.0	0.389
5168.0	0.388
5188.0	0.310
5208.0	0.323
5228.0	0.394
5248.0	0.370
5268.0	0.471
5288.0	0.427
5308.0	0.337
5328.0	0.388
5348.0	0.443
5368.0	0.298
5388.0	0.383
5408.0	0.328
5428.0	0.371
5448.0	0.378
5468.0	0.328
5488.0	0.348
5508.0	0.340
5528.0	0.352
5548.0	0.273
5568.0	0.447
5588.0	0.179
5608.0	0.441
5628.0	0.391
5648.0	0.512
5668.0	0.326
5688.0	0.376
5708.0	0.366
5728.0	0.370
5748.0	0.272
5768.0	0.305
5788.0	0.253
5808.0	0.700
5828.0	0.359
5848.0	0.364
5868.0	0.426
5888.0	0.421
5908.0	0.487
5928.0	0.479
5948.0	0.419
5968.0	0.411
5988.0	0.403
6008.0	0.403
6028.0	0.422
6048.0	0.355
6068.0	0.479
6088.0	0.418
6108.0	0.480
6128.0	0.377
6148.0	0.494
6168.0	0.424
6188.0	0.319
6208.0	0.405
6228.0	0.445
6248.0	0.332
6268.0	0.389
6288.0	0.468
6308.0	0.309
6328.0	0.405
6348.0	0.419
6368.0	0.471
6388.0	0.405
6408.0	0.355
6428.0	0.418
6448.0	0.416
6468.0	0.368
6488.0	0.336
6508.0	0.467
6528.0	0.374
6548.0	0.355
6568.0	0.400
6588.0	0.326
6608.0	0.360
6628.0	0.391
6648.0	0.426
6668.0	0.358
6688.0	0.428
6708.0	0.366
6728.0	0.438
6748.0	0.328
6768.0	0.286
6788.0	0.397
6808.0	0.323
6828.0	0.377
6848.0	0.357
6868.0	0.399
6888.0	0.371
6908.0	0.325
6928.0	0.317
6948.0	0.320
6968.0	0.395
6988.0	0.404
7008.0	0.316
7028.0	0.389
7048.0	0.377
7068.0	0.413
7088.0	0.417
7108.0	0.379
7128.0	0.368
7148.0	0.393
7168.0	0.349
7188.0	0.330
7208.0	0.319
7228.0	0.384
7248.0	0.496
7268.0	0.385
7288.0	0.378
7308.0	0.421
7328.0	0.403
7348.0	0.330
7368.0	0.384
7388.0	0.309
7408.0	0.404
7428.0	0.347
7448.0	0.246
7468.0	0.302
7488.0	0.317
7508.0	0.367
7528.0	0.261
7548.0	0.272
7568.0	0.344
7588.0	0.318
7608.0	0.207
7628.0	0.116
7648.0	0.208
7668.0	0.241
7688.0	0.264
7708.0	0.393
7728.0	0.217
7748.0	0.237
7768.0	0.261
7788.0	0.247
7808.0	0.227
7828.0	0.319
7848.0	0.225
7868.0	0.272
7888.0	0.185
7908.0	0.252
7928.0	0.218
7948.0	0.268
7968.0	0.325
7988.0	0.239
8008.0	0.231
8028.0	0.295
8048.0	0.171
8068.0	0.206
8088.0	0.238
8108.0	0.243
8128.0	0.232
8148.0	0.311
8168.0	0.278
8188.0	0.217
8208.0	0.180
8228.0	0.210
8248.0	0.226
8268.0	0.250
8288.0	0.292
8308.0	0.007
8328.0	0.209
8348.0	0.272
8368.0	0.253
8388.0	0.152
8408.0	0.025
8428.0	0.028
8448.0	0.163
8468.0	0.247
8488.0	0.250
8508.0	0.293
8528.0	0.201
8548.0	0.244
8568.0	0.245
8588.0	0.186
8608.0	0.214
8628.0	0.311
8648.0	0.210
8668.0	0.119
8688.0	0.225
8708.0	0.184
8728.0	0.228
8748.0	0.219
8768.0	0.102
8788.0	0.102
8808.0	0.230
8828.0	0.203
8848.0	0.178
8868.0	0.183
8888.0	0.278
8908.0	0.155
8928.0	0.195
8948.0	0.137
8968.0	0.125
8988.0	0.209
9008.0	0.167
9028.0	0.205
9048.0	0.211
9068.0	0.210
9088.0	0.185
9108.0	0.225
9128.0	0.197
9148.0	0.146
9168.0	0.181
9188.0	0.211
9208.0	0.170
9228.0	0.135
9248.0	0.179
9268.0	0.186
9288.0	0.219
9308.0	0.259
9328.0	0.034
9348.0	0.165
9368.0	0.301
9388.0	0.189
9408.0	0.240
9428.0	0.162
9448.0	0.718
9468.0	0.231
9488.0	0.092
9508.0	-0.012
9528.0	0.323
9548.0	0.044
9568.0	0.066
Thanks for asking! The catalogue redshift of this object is 1.63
